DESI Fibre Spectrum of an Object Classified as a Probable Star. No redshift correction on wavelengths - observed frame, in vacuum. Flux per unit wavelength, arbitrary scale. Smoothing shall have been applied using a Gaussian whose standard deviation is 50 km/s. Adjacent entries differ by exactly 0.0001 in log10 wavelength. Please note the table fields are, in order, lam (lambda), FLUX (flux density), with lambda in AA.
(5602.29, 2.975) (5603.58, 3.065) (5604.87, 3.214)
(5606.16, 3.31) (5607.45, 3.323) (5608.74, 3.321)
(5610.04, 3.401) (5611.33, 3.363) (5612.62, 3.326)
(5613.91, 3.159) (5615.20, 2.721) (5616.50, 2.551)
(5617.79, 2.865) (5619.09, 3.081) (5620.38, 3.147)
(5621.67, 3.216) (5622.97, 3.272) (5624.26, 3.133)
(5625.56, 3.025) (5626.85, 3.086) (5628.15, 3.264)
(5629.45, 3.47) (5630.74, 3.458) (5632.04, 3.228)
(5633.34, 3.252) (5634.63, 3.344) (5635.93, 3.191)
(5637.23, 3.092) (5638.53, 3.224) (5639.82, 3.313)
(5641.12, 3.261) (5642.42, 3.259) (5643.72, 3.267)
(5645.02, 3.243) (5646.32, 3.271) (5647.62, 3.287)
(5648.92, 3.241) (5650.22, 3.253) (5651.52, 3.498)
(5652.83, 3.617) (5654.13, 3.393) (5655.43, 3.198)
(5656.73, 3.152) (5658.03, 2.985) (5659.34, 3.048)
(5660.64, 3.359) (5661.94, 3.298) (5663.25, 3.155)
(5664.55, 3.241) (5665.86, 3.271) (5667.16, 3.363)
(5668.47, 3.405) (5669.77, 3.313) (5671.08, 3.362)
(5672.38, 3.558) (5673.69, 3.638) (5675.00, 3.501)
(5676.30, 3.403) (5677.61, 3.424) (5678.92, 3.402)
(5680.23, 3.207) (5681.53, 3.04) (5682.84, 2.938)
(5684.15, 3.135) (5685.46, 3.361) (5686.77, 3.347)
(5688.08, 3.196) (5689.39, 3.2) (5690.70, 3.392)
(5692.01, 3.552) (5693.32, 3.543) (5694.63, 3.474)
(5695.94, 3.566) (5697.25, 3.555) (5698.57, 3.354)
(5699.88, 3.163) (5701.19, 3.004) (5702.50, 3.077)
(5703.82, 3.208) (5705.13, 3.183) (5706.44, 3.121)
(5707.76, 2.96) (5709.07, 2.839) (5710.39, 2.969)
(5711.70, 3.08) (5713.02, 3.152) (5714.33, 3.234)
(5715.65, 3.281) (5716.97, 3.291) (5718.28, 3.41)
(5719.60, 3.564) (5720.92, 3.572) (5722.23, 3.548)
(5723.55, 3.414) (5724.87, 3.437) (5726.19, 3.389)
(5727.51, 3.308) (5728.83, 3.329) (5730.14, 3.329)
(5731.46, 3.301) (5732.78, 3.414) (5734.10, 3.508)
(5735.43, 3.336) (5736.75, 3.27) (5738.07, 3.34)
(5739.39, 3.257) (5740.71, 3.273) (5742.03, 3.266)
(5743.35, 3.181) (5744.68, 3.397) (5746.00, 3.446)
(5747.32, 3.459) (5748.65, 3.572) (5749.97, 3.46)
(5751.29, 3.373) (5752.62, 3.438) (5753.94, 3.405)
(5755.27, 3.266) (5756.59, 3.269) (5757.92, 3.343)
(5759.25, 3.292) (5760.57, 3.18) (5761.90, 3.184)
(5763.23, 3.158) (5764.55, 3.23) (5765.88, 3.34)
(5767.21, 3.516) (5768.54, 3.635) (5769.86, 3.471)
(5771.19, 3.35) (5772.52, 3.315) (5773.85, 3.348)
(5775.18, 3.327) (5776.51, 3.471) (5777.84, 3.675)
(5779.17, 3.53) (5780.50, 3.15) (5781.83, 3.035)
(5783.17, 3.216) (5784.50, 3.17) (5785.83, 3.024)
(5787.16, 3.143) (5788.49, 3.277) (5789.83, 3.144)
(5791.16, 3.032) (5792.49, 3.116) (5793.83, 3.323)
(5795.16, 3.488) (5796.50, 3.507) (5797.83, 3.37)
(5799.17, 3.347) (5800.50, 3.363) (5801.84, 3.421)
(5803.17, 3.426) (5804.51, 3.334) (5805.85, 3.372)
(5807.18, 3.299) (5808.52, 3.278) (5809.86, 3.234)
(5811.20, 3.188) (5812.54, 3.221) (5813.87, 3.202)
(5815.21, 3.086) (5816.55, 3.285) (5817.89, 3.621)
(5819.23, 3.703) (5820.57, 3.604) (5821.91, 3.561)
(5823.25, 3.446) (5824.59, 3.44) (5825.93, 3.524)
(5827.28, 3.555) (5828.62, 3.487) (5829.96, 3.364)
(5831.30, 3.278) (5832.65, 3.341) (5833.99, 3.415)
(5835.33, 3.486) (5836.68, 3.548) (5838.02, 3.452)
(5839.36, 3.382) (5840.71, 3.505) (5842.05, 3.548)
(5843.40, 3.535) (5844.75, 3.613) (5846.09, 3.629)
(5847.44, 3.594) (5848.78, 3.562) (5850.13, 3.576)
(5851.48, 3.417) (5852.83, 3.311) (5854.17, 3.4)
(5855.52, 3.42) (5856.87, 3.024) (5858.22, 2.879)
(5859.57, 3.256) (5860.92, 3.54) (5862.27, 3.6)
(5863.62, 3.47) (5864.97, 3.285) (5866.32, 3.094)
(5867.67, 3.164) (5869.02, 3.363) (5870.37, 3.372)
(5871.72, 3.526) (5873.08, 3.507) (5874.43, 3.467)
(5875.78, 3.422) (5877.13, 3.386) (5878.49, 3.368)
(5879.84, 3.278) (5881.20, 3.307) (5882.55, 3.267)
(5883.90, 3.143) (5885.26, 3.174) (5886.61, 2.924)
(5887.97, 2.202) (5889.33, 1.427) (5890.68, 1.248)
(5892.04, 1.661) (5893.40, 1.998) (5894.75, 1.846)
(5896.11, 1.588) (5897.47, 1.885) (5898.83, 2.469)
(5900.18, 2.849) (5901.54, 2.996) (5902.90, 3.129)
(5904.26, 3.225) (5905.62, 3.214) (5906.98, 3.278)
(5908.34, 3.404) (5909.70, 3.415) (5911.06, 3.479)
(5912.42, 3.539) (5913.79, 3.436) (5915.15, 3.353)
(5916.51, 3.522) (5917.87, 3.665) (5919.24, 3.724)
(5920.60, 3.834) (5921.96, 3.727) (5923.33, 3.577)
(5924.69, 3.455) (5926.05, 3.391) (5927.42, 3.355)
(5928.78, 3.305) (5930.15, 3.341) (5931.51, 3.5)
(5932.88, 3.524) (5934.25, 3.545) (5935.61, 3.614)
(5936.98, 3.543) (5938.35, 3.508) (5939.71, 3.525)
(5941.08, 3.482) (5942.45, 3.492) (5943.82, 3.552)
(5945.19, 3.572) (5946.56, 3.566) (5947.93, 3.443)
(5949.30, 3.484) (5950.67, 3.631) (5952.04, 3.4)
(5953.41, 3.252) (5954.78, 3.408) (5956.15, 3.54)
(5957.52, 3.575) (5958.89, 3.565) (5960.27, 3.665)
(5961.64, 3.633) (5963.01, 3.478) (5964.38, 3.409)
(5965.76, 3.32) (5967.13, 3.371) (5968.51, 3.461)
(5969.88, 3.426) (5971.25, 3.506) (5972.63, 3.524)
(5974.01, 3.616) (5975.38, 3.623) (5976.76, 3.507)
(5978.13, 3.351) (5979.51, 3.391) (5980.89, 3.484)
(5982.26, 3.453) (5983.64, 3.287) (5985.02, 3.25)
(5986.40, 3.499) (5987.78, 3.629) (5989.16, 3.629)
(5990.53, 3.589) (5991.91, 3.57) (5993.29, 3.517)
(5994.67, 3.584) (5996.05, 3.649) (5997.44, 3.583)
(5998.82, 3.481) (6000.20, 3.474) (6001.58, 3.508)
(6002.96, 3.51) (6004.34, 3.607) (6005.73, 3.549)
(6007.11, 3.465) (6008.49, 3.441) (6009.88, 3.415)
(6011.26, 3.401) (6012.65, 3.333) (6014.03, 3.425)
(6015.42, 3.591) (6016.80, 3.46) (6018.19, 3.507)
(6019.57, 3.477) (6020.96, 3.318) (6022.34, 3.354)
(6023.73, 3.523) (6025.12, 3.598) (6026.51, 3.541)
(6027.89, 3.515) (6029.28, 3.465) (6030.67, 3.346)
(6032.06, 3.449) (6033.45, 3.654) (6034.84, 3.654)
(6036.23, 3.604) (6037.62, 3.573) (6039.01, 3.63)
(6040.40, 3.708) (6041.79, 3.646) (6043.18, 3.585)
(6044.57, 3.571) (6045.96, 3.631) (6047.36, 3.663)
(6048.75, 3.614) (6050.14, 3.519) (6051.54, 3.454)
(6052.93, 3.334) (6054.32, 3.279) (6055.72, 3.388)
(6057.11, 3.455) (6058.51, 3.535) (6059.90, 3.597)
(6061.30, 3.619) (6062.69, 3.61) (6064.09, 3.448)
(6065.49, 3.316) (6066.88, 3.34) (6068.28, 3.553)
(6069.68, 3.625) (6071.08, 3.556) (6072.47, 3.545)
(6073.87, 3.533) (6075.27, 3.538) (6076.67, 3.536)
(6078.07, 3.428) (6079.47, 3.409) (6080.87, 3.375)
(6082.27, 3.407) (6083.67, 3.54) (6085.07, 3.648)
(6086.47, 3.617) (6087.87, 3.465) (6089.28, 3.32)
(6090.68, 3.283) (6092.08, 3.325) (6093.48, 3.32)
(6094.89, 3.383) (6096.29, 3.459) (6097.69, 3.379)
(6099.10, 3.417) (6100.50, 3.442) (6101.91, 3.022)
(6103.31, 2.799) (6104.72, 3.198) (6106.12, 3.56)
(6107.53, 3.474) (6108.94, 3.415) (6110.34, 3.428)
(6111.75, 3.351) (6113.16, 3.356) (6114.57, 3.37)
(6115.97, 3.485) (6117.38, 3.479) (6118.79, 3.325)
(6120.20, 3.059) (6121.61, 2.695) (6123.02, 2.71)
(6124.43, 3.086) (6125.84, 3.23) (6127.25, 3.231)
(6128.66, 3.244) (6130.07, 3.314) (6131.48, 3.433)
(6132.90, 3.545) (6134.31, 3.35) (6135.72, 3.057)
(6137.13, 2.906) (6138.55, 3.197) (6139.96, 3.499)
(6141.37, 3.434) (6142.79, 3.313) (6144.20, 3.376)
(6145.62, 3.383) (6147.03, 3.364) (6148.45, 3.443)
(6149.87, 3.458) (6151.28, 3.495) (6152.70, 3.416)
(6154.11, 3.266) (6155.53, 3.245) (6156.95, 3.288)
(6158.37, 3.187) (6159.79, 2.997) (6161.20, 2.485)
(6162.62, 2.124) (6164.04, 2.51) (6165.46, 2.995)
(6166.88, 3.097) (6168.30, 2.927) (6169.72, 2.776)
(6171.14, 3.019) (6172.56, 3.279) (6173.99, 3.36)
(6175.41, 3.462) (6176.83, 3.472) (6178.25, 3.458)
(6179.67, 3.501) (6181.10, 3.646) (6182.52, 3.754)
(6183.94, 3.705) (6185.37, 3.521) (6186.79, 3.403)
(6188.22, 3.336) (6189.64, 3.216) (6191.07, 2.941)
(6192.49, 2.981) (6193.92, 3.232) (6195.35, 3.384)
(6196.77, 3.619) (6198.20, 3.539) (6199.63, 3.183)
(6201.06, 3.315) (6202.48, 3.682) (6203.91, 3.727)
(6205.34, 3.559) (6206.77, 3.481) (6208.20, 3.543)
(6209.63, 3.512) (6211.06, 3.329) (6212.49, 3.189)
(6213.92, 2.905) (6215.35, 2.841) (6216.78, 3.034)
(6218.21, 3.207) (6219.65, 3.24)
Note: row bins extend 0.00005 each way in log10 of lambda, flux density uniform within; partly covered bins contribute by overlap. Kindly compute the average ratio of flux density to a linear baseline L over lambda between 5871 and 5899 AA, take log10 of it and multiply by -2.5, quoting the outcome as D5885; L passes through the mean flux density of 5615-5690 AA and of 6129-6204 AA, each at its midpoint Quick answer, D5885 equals 0.21 mag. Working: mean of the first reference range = 3.24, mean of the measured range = 2.67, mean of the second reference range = 3.27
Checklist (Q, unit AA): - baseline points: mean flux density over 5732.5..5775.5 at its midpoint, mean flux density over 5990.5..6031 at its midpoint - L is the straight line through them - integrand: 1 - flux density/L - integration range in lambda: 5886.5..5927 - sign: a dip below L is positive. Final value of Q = 6.1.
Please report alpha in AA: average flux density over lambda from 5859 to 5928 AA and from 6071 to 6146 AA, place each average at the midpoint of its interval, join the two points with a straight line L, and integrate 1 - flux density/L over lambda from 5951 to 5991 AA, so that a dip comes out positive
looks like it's -3.7 AA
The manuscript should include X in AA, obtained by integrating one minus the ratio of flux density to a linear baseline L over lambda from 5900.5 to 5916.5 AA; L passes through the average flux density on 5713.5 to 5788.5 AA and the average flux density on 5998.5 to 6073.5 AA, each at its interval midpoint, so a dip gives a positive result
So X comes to 0.57 AA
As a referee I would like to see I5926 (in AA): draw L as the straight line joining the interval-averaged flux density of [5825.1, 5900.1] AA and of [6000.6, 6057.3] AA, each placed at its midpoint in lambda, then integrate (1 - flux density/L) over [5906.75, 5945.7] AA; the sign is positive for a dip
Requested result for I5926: -2.8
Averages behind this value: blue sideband 3.13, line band 3.51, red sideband 3.51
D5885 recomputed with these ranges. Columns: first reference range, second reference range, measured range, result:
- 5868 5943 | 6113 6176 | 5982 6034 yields -0.108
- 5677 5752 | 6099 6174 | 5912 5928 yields -0.094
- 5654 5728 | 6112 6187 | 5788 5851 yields -0.043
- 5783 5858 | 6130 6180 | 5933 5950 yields -0.067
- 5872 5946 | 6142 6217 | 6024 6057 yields -0.107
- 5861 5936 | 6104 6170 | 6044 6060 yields -0.105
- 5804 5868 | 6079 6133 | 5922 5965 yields -0.041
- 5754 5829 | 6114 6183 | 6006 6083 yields -0.080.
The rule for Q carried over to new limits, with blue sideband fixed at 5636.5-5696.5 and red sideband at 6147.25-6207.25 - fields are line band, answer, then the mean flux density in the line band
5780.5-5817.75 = 0.5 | 3.26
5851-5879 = -0.4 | 3.35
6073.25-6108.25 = -1.2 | 3.39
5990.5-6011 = -1.5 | 3.52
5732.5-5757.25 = -0.5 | 3.36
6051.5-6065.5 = -0.8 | 3.46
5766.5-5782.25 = -0.5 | 3.41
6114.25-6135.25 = 0.3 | 3.23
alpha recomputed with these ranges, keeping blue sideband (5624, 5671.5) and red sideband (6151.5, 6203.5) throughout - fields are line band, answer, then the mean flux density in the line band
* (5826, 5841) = -0.85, 3.44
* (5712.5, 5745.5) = -0.93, 3.35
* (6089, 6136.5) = -0.58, 3.28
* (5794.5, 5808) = -0.56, 3.39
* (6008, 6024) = -0.93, 3.43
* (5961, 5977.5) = -1.22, 3.49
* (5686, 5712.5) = 0.19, 3.24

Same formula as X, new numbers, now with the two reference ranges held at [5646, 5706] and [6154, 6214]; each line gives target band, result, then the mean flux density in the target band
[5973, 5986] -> -0.64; 3.44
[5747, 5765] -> -0.16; 3.33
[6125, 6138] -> 0.05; 3.25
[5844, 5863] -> -0.72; 3.42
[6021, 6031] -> -0.60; 3.47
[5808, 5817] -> 0.23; 3.21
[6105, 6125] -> -0.01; 3.27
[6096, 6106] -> 0.05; 3.26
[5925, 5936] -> -0.53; 3.44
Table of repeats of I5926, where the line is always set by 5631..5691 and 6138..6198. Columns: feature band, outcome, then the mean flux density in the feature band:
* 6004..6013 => -0.5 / 3.45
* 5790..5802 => -0.1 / 3.32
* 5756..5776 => -0.3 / 3.33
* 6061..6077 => -1.3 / 3.52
